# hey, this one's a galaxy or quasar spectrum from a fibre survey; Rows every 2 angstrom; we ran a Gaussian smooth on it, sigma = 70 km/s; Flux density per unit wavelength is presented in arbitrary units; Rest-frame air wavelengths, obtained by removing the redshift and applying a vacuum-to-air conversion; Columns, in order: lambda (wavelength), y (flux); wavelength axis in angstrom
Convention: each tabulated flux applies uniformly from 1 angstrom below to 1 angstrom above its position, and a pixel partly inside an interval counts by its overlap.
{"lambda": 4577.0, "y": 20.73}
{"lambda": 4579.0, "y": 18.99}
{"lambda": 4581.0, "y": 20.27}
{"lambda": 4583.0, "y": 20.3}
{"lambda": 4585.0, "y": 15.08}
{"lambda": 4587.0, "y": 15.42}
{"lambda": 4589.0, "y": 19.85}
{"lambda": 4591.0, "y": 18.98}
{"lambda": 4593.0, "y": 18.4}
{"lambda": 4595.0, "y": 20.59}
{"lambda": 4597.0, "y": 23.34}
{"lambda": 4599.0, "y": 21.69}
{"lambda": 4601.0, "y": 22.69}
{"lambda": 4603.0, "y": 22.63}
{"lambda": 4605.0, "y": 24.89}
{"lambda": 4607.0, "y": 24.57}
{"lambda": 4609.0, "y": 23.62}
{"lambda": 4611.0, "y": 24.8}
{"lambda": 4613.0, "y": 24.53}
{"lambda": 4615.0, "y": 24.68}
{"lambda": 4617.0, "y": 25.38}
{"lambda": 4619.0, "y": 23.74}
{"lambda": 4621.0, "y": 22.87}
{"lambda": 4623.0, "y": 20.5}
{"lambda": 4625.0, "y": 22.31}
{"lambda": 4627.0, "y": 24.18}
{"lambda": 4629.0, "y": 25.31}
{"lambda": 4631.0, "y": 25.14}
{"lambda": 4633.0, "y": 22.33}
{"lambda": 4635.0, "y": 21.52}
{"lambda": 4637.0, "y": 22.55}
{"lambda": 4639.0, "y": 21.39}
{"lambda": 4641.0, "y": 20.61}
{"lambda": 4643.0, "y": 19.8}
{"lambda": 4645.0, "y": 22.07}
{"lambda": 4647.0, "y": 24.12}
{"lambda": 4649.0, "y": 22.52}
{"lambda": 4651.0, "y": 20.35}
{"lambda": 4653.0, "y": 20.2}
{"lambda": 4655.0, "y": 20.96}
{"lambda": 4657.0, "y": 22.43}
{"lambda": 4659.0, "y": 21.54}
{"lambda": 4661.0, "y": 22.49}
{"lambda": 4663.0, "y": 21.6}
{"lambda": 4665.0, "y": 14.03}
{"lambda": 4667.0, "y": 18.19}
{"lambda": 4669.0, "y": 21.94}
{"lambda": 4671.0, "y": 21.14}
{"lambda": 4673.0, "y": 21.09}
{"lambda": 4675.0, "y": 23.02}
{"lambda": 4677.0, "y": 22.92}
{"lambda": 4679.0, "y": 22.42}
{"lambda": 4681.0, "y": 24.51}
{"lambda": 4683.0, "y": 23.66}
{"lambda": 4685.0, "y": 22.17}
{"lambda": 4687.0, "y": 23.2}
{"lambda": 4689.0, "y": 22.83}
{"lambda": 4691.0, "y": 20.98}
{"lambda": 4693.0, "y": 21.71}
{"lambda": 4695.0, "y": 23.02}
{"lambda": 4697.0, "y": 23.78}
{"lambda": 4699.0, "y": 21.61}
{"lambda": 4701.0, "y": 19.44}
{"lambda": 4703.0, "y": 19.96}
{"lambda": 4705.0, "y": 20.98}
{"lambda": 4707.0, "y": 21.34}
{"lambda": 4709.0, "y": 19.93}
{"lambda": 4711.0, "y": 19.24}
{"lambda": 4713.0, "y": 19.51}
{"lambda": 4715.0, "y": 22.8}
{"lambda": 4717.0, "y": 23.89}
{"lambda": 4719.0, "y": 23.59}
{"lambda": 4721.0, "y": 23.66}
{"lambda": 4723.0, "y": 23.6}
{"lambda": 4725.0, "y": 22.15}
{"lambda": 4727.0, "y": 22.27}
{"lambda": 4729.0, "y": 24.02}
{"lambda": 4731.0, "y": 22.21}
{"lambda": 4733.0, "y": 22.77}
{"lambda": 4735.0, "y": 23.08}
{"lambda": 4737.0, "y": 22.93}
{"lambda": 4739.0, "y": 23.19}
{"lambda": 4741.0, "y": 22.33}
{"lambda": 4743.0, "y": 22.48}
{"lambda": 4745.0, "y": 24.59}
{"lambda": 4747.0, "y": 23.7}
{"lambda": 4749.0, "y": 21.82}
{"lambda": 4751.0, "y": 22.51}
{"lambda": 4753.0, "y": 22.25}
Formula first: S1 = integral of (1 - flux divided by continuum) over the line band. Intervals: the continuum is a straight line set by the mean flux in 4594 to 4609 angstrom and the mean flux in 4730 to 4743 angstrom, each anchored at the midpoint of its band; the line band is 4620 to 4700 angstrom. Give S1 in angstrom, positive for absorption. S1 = 3.10 angstrom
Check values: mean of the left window 23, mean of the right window 22.7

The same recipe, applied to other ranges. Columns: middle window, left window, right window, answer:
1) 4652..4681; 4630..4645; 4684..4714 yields 0.7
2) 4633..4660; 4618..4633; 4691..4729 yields 1.7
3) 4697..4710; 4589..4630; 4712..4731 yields 1.2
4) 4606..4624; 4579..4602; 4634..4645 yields -3.0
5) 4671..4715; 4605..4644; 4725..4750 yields 2.4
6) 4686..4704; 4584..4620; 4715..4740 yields 0.8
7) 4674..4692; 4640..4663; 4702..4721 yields -1.2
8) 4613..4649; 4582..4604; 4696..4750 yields -4.0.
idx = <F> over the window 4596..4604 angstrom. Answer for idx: 22.6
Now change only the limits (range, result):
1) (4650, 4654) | 20.3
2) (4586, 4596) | 18.6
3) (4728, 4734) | 23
